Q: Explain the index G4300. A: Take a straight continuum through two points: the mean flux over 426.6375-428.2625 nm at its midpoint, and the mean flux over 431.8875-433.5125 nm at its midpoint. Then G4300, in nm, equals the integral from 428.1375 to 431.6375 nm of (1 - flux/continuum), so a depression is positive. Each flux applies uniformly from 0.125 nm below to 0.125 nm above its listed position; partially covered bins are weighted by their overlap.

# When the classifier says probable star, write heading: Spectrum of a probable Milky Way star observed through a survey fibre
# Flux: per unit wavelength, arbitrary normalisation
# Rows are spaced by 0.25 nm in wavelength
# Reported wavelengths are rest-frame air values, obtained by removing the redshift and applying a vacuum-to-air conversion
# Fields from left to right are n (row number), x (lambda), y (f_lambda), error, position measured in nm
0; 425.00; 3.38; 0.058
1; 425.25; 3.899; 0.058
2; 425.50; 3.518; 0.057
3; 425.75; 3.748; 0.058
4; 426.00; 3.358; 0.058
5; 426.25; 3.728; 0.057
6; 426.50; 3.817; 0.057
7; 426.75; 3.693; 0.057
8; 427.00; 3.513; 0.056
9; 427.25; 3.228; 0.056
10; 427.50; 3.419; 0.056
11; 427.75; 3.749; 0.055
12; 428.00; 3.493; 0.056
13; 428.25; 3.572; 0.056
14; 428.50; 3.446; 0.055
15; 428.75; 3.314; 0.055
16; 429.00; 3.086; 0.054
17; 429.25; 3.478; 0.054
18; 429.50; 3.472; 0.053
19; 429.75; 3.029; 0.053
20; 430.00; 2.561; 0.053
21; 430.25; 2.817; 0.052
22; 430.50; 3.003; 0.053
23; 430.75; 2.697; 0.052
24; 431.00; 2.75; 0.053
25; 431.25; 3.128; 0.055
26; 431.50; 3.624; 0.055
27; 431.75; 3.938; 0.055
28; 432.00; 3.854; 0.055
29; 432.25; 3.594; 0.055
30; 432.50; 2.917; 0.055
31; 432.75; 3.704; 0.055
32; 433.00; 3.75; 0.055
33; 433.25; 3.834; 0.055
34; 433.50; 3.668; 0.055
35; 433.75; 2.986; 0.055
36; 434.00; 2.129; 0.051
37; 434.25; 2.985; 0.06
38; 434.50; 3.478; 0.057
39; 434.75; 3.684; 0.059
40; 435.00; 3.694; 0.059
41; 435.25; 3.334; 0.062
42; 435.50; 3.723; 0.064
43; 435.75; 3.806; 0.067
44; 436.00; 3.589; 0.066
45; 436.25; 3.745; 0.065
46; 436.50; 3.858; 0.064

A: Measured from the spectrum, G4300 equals 0.41 nm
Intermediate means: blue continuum 3.52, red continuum 3.61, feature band 3.14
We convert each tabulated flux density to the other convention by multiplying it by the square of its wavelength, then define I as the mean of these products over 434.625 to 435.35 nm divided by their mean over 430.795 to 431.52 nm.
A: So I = 1.2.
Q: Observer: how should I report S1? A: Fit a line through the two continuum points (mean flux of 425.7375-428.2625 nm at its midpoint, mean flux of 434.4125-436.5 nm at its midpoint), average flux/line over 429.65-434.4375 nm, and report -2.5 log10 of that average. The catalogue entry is 0.13 mag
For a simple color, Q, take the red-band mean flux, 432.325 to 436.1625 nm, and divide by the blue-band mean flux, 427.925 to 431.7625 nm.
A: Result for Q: 1.07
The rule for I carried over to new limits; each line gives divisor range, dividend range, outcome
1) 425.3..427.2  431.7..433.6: 1.04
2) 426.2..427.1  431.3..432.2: 1.04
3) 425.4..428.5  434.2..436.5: 1.05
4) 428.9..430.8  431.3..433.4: 1.21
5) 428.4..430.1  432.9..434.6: 1.04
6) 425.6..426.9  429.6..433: 0.90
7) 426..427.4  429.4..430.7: 0.84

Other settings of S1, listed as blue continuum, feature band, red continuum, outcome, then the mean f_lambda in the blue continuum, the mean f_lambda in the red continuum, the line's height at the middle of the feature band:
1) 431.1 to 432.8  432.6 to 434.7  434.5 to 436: 0.08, 3.52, 3.63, 3.58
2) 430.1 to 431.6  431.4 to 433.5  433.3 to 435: -0.18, 2.99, 3.22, 3.1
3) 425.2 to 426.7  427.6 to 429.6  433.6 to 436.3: 0.04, 3.67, 3.37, 3.58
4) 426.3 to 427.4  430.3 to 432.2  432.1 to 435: 0.05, 3.57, 3.36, 3.43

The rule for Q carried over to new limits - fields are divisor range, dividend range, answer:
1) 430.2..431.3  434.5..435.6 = 1.25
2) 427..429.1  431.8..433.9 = 1.03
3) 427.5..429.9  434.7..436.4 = 1.08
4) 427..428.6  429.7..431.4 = 0.82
